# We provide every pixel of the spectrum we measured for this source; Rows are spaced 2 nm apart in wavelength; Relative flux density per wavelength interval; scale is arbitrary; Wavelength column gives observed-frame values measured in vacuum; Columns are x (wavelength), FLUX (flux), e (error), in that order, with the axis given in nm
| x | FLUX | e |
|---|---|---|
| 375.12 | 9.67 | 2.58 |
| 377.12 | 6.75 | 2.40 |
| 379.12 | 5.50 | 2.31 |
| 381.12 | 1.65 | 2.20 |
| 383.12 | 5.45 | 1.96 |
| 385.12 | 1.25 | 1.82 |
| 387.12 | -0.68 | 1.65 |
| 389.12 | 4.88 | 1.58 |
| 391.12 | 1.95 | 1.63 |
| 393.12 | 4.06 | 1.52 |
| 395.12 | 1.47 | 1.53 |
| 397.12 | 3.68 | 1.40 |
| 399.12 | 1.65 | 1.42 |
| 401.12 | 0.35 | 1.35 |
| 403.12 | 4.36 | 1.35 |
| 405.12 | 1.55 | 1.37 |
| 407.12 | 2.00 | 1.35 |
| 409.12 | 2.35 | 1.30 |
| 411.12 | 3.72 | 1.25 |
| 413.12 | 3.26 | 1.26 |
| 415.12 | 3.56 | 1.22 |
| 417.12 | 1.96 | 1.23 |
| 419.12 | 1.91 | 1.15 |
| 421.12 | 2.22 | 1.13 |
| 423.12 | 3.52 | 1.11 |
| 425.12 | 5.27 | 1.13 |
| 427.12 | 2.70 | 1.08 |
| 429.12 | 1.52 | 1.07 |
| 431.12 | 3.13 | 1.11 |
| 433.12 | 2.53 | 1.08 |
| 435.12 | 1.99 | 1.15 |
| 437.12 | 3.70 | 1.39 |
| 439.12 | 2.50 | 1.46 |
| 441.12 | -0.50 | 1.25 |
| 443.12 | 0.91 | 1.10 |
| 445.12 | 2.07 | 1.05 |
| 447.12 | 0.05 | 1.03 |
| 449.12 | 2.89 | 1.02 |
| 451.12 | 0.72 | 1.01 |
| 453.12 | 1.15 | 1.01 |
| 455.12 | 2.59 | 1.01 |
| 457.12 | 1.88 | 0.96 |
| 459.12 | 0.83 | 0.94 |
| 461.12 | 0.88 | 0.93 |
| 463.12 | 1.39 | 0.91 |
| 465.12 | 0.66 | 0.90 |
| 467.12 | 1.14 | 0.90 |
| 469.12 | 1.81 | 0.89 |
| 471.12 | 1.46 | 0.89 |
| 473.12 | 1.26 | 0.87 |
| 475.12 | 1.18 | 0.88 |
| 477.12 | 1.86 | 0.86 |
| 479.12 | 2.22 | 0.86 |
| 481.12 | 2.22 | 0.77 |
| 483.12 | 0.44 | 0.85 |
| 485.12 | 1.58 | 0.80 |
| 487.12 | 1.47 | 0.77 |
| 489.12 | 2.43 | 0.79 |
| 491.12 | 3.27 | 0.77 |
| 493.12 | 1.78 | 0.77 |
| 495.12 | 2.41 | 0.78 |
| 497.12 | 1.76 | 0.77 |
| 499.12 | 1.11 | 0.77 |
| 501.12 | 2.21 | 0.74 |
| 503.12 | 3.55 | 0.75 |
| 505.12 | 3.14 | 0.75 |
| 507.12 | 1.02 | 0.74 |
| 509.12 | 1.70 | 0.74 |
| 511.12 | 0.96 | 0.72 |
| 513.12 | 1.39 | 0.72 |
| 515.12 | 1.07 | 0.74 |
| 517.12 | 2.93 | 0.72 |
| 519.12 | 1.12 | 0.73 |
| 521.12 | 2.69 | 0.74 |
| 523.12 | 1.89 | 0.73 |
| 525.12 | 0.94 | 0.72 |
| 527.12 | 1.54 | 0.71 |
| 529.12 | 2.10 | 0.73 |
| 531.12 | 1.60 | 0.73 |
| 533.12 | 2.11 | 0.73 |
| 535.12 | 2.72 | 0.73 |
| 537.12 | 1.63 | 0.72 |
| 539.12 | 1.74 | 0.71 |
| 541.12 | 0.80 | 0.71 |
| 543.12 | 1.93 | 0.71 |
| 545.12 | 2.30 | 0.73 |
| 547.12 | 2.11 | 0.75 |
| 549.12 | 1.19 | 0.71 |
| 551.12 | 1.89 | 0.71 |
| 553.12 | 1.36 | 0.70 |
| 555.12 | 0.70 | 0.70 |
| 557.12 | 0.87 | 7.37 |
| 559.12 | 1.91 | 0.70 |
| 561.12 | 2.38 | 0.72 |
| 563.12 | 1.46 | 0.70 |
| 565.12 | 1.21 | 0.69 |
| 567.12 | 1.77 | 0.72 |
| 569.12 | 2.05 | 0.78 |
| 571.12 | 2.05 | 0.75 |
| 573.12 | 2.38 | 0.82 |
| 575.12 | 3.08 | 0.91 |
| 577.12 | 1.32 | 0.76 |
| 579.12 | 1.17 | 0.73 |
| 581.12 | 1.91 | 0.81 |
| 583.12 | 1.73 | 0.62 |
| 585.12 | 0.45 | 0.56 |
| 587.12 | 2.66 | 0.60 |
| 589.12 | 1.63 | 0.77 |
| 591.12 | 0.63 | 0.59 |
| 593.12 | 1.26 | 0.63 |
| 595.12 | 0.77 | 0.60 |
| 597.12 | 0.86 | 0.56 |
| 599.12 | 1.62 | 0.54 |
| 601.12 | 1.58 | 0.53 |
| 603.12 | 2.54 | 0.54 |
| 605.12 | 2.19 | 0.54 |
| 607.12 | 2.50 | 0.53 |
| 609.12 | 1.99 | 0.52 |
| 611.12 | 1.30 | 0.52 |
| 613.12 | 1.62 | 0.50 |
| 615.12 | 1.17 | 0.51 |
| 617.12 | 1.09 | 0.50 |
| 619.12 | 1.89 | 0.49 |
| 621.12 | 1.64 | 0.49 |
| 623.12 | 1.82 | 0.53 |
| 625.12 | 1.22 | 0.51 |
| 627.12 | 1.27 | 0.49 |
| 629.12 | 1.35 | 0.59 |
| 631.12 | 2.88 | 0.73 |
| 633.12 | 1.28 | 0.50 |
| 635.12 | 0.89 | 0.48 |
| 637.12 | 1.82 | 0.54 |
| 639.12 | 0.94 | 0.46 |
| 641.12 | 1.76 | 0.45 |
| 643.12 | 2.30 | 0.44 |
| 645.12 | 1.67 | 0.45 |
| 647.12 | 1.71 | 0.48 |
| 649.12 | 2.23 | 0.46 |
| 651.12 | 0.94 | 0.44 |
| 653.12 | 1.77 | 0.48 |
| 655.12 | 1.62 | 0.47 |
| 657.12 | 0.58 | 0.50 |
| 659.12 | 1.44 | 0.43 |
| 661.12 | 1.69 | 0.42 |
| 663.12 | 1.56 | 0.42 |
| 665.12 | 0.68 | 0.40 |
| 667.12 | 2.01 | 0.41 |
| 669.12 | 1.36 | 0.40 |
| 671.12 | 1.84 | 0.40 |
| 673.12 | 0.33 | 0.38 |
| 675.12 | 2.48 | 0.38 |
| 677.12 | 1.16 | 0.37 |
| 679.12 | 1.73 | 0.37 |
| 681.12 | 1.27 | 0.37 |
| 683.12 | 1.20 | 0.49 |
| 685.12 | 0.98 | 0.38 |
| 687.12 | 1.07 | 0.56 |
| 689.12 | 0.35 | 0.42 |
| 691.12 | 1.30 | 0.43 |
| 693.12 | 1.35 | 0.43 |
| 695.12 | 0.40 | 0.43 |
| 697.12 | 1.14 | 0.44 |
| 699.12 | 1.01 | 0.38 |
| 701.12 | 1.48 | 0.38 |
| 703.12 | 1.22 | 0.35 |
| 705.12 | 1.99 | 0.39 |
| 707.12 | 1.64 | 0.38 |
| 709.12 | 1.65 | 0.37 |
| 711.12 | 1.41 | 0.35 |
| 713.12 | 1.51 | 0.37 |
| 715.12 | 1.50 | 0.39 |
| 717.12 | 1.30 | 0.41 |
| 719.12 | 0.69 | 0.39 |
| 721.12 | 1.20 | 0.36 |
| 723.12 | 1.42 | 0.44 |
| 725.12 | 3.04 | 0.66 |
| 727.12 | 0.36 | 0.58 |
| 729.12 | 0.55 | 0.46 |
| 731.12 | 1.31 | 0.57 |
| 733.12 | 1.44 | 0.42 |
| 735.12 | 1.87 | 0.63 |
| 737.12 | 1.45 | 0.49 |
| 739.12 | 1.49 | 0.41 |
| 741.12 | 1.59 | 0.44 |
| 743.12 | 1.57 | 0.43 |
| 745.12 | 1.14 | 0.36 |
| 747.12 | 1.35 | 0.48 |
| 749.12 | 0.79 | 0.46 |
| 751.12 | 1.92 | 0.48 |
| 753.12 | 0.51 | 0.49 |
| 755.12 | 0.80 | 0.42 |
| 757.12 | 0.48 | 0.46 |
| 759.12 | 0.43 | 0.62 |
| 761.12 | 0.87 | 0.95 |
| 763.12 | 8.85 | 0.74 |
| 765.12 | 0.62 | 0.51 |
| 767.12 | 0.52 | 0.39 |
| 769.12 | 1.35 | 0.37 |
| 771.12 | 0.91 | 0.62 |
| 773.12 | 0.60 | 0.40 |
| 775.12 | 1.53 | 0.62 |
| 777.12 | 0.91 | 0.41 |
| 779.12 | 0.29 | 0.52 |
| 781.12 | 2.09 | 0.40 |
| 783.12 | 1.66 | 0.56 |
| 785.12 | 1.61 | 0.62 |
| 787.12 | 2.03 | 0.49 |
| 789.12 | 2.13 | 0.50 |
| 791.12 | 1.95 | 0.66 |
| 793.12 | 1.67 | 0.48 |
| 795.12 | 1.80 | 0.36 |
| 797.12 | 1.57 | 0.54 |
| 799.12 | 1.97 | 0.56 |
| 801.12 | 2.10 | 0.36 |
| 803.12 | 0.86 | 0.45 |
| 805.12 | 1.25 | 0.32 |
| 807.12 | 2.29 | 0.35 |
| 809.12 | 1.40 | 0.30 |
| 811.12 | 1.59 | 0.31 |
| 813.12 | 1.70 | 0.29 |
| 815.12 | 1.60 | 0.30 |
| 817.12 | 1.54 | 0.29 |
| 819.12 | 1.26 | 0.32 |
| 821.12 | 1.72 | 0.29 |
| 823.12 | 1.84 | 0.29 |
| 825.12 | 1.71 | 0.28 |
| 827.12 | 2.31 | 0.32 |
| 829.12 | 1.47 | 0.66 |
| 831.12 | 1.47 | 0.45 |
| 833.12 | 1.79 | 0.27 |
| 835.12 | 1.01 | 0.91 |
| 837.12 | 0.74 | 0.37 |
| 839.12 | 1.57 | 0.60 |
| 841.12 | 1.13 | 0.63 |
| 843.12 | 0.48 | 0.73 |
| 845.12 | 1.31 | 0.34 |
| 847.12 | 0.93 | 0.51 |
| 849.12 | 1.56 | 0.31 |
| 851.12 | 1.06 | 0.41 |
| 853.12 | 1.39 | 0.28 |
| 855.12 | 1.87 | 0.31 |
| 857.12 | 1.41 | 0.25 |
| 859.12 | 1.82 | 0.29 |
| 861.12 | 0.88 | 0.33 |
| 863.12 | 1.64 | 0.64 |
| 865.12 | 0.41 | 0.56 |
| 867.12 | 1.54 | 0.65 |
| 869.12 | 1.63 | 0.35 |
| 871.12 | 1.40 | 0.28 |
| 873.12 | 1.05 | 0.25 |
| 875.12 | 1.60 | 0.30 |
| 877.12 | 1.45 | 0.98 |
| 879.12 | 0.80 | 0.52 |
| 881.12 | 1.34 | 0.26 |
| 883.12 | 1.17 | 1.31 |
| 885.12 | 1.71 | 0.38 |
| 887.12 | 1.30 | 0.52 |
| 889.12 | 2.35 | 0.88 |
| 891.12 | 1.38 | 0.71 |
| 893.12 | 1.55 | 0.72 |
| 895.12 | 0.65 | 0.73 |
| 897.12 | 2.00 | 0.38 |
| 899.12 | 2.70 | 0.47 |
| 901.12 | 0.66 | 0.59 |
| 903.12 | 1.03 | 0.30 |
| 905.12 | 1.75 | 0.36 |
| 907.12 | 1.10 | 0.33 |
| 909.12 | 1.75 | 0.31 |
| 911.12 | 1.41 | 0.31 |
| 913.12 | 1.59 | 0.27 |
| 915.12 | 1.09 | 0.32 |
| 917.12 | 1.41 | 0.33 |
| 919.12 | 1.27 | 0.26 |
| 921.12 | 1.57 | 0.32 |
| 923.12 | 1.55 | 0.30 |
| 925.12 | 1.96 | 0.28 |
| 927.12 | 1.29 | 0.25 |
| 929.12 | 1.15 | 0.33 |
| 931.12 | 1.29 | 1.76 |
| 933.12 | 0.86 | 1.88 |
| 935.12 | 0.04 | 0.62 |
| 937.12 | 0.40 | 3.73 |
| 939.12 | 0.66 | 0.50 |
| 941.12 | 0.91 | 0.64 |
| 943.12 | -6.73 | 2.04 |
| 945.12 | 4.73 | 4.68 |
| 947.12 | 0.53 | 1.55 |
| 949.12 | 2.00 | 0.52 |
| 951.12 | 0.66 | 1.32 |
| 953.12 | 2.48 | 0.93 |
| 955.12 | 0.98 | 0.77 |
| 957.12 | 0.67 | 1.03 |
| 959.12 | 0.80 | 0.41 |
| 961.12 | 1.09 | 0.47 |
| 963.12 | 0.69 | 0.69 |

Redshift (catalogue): 1.05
